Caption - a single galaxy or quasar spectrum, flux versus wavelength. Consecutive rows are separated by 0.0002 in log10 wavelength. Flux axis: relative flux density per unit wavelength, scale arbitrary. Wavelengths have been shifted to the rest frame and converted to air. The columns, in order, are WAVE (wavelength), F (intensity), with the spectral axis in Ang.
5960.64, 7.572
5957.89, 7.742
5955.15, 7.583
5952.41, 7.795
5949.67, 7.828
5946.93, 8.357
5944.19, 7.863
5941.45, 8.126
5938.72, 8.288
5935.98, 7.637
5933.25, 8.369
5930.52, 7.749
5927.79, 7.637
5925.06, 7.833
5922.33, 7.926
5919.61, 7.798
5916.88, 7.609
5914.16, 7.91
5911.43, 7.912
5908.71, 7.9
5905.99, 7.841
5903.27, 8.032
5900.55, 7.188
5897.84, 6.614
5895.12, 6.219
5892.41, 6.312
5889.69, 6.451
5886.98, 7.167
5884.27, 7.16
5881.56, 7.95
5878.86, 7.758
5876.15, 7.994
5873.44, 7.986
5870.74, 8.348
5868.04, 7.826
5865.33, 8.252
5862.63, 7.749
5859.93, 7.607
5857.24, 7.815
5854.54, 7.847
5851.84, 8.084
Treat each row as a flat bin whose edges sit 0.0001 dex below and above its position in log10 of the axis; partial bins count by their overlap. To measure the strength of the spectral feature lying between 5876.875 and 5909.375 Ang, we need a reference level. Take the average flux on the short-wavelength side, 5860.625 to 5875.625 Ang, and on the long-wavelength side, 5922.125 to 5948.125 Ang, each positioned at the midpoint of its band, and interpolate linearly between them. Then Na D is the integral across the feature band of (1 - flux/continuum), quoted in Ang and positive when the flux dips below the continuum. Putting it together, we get 3.17 Ang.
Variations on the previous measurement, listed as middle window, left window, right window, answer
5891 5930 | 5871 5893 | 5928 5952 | 1.2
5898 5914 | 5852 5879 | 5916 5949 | 0.5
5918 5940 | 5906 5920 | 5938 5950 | 0.2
